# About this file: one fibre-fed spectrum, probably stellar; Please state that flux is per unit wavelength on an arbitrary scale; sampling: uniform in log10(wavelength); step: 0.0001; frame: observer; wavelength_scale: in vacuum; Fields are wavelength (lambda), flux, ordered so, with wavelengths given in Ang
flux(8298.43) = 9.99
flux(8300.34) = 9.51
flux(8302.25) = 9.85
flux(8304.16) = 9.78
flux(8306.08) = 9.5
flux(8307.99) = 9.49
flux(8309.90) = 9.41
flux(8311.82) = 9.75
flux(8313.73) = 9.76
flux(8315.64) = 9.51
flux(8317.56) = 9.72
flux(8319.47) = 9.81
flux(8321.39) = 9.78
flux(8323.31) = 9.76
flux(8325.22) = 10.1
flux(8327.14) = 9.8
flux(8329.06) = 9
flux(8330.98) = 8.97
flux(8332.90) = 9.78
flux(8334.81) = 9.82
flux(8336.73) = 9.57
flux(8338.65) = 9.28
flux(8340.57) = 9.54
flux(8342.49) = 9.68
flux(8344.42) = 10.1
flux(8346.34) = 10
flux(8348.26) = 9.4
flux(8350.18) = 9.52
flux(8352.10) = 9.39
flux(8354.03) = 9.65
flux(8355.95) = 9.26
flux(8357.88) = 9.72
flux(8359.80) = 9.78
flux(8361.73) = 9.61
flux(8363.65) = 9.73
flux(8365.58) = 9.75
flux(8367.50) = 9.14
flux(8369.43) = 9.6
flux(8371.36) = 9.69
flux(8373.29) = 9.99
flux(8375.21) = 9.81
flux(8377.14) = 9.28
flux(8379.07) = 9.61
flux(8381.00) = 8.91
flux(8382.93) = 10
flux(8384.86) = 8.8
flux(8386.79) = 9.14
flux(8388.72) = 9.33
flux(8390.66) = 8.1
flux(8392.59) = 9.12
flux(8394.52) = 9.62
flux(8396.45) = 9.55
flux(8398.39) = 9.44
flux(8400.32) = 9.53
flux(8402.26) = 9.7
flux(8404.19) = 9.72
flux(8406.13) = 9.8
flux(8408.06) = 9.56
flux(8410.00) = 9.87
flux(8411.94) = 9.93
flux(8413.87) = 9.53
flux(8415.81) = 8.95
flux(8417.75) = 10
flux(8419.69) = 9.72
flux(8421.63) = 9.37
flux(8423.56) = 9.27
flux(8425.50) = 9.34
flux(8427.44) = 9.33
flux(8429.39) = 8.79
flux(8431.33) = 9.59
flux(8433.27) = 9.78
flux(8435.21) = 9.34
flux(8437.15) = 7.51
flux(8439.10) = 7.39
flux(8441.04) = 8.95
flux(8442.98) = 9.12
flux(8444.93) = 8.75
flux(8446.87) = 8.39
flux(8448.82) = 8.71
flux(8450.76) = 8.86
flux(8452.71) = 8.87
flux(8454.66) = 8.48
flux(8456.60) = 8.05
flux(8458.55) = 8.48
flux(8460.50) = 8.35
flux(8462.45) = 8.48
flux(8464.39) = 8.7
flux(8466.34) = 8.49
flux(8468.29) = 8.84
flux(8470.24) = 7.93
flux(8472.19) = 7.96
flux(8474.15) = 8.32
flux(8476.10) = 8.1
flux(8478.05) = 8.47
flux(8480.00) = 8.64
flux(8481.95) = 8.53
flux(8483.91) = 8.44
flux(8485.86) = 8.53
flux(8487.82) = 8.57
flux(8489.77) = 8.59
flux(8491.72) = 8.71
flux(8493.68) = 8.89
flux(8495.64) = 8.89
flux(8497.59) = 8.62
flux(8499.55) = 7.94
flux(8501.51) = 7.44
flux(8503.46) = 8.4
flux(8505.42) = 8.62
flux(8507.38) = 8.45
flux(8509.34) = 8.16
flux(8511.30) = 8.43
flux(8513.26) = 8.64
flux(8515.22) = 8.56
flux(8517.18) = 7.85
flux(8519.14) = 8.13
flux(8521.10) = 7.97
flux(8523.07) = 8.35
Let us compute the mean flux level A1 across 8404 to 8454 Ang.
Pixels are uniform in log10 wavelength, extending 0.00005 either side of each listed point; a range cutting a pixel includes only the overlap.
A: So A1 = 9.16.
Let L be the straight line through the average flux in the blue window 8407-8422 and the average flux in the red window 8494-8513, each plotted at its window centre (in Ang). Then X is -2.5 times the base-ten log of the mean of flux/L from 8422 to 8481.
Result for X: 0.055 mag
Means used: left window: 9.63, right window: 8.36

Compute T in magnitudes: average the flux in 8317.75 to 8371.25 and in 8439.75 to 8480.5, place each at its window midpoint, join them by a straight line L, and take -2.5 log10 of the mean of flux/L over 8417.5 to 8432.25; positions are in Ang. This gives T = -0.07 mag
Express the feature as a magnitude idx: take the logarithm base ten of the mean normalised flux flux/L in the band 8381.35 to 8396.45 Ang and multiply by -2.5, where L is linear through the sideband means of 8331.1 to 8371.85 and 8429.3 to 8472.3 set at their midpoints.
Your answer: 0.01 mag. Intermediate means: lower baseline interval 9.61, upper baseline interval 8.61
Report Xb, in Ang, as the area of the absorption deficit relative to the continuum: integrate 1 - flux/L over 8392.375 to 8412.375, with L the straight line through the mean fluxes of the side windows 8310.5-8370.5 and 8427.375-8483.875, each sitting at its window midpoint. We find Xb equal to -1.3 Ang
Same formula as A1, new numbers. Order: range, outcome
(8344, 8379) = 9.63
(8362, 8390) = 9.47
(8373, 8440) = 9.33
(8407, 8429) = 9.51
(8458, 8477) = 8.36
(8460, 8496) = 8.49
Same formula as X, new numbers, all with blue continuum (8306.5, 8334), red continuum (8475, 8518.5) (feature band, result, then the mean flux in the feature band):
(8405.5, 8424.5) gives -0.073 mag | 9.6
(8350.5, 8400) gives -0.023 mag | 9.44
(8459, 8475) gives 0.031 mag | 8.39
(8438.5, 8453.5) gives 0.014 mag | 8.66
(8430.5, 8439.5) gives 0.007 mag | 8.79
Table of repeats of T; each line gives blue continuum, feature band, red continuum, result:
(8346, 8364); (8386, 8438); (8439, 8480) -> -0.05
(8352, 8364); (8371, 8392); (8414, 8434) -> 0.02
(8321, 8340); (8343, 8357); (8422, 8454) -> -0.02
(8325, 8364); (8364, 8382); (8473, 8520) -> -0.02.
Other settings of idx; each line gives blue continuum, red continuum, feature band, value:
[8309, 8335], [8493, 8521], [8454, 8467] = 0.03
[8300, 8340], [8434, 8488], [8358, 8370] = -0.04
